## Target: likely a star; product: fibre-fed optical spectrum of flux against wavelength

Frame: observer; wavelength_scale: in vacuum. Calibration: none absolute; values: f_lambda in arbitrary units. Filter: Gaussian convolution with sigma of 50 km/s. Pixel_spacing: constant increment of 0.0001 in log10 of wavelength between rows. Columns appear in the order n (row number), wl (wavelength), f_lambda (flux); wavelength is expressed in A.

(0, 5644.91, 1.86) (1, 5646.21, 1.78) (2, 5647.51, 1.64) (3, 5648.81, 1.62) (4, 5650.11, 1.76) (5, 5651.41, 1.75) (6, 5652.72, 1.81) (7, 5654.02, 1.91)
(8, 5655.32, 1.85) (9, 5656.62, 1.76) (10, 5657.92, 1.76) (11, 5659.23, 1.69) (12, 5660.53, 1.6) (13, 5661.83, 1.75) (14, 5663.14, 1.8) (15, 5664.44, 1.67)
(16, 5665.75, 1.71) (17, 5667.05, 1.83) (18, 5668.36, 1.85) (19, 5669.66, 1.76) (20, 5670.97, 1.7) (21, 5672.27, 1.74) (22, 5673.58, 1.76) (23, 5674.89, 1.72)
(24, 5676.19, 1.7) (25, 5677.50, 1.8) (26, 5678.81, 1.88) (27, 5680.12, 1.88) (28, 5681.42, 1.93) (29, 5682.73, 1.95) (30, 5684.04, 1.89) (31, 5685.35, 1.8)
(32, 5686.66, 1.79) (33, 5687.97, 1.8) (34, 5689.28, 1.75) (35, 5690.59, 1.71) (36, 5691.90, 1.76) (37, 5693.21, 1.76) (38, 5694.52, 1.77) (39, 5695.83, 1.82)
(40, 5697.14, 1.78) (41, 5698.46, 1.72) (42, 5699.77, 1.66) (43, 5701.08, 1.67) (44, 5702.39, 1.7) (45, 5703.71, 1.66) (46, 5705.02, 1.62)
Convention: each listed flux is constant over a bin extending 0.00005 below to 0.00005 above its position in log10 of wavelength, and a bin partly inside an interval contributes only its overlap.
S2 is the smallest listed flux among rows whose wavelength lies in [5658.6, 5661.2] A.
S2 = 1.6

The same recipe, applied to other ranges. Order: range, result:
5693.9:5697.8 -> 1.77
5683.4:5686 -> 1.8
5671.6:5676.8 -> 1.7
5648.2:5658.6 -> 1.62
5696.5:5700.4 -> 1.66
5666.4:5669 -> 1.83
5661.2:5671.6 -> 1.67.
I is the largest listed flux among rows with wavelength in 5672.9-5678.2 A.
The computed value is 1.8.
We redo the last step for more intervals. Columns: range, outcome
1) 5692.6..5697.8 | 1.82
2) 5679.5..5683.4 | 1.95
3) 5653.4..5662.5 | 1.91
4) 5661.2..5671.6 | 1.85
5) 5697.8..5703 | 1.72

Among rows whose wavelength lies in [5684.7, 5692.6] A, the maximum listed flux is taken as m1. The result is 1.8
